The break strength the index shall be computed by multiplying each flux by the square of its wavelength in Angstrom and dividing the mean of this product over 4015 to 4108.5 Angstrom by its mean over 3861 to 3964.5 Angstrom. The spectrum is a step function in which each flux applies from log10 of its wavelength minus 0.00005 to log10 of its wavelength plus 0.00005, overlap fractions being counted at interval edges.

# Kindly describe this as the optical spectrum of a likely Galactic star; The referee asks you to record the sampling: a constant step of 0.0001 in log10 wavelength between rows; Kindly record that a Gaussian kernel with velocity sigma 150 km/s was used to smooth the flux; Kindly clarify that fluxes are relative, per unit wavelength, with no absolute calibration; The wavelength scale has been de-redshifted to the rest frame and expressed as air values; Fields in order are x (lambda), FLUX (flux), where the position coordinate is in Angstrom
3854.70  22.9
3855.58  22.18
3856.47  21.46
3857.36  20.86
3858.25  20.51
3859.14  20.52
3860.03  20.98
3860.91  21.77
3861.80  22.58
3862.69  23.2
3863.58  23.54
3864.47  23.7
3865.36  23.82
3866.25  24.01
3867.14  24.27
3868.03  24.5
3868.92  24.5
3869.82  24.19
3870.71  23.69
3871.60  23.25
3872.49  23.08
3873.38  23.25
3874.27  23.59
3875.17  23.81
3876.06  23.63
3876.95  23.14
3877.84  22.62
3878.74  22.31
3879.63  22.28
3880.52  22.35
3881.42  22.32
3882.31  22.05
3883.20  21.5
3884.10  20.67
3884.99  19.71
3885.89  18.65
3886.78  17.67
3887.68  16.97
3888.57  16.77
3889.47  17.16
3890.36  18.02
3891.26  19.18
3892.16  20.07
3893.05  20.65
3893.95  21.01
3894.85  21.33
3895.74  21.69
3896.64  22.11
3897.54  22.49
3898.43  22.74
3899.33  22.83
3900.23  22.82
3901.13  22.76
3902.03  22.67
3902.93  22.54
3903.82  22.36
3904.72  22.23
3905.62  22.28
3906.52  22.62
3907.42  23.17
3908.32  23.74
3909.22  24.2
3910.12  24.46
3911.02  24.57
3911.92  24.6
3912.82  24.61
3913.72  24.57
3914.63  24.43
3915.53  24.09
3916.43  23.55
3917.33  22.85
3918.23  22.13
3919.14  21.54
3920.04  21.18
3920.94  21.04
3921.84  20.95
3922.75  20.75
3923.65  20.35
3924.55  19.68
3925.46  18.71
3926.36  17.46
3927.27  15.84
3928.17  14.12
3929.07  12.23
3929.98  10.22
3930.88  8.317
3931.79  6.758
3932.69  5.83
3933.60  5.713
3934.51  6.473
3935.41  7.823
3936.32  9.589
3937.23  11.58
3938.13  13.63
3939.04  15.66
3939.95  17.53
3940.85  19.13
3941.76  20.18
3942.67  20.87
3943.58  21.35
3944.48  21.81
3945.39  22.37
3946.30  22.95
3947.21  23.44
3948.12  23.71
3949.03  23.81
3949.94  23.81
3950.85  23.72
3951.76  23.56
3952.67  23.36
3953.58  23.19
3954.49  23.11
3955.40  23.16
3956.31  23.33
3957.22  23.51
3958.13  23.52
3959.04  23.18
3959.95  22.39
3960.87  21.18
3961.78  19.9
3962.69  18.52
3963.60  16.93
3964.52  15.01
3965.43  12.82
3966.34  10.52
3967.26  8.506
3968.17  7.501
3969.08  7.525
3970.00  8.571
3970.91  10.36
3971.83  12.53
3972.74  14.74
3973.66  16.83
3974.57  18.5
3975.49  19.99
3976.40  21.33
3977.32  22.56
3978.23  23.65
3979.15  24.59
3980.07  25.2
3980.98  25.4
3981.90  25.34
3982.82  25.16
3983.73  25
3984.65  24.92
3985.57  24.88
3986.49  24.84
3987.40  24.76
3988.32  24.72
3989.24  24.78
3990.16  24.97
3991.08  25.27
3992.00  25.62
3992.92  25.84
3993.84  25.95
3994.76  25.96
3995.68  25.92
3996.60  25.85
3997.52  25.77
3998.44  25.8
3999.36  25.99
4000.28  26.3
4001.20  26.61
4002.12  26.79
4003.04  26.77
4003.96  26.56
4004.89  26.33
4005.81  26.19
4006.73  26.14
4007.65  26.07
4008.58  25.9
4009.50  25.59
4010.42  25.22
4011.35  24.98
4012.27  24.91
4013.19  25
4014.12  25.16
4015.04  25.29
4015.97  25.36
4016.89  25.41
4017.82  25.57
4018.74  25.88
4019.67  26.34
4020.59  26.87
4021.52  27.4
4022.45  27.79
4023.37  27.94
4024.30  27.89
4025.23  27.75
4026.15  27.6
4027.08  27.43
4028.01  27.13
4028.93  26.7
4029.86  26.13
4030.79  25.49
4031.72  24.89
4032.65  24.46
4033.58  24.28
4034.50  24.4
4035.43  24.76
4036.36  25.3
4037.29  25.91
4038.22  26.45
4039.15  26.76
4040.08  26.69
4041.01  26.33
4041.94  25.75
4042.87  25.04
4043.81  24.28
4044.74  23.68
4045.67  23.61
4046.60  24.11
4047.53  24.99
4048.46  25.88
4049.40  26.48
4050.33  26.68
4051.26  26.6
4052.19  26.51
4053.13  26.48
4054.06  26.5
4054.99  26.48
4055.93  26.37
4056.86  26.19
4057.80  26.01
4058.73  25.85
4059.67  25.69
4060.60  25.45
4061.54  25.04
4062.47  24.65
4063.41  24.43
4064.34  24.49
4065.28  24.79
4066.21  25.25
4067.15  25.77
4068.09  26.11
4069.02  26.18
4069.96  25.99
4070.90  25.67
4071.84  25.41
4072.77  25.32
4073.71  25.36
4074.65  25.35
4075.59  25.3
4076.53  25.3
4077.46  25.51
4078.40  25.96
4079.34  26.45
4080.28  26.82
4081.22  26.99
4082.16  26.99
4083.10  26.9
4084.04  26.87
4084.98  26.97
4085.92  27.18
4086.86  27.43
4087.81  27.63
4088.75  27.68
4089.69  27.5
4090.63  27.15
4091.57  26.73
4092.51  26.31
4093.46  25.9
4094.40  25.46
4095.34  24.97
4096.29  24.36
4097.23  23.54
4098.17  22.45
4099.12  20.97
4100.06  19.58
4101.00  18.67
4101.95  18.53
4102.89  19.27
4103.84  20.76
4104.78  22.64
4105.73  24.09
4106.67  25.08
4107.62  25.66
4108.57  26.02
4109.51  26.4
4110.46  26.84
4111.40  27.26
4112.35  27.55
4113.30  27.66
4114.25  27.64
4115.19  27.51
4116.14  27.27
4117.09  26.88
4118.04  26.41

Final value 1.33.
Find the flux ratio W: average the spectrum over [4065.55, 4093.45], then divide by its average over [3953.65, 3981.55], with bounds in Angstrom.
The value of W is 1.44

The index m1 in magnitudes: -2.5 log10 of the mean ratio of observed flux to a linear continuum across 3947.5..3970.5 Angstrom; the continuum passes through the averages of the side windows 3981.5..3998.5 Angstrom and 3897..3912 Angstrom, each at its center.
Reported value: 0.275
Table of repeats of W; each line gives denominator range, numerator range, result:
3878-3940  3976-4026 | 1.33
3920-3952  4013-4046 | 1.53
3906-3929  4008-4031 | 1.21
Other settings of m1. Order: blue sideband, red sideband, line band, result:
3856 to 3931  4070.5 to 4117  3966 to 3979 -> 0.48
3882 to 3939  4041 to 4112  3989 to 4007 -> -0.16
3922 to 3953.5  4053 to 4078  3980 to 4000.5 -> -0.23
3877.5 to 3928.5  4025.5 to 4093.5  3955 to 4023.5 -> 0.06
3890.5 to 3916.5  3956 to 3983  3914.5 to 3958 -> 0.10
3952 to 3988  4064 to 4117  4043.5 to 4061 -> -0.09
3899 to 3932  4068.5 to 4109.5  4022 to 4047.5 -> -0.10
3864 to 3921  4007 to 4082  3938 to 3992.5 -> 0.17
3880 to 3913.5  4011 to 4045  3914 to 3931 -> 0.17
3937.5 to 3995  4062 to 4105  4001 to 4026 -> -0.17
